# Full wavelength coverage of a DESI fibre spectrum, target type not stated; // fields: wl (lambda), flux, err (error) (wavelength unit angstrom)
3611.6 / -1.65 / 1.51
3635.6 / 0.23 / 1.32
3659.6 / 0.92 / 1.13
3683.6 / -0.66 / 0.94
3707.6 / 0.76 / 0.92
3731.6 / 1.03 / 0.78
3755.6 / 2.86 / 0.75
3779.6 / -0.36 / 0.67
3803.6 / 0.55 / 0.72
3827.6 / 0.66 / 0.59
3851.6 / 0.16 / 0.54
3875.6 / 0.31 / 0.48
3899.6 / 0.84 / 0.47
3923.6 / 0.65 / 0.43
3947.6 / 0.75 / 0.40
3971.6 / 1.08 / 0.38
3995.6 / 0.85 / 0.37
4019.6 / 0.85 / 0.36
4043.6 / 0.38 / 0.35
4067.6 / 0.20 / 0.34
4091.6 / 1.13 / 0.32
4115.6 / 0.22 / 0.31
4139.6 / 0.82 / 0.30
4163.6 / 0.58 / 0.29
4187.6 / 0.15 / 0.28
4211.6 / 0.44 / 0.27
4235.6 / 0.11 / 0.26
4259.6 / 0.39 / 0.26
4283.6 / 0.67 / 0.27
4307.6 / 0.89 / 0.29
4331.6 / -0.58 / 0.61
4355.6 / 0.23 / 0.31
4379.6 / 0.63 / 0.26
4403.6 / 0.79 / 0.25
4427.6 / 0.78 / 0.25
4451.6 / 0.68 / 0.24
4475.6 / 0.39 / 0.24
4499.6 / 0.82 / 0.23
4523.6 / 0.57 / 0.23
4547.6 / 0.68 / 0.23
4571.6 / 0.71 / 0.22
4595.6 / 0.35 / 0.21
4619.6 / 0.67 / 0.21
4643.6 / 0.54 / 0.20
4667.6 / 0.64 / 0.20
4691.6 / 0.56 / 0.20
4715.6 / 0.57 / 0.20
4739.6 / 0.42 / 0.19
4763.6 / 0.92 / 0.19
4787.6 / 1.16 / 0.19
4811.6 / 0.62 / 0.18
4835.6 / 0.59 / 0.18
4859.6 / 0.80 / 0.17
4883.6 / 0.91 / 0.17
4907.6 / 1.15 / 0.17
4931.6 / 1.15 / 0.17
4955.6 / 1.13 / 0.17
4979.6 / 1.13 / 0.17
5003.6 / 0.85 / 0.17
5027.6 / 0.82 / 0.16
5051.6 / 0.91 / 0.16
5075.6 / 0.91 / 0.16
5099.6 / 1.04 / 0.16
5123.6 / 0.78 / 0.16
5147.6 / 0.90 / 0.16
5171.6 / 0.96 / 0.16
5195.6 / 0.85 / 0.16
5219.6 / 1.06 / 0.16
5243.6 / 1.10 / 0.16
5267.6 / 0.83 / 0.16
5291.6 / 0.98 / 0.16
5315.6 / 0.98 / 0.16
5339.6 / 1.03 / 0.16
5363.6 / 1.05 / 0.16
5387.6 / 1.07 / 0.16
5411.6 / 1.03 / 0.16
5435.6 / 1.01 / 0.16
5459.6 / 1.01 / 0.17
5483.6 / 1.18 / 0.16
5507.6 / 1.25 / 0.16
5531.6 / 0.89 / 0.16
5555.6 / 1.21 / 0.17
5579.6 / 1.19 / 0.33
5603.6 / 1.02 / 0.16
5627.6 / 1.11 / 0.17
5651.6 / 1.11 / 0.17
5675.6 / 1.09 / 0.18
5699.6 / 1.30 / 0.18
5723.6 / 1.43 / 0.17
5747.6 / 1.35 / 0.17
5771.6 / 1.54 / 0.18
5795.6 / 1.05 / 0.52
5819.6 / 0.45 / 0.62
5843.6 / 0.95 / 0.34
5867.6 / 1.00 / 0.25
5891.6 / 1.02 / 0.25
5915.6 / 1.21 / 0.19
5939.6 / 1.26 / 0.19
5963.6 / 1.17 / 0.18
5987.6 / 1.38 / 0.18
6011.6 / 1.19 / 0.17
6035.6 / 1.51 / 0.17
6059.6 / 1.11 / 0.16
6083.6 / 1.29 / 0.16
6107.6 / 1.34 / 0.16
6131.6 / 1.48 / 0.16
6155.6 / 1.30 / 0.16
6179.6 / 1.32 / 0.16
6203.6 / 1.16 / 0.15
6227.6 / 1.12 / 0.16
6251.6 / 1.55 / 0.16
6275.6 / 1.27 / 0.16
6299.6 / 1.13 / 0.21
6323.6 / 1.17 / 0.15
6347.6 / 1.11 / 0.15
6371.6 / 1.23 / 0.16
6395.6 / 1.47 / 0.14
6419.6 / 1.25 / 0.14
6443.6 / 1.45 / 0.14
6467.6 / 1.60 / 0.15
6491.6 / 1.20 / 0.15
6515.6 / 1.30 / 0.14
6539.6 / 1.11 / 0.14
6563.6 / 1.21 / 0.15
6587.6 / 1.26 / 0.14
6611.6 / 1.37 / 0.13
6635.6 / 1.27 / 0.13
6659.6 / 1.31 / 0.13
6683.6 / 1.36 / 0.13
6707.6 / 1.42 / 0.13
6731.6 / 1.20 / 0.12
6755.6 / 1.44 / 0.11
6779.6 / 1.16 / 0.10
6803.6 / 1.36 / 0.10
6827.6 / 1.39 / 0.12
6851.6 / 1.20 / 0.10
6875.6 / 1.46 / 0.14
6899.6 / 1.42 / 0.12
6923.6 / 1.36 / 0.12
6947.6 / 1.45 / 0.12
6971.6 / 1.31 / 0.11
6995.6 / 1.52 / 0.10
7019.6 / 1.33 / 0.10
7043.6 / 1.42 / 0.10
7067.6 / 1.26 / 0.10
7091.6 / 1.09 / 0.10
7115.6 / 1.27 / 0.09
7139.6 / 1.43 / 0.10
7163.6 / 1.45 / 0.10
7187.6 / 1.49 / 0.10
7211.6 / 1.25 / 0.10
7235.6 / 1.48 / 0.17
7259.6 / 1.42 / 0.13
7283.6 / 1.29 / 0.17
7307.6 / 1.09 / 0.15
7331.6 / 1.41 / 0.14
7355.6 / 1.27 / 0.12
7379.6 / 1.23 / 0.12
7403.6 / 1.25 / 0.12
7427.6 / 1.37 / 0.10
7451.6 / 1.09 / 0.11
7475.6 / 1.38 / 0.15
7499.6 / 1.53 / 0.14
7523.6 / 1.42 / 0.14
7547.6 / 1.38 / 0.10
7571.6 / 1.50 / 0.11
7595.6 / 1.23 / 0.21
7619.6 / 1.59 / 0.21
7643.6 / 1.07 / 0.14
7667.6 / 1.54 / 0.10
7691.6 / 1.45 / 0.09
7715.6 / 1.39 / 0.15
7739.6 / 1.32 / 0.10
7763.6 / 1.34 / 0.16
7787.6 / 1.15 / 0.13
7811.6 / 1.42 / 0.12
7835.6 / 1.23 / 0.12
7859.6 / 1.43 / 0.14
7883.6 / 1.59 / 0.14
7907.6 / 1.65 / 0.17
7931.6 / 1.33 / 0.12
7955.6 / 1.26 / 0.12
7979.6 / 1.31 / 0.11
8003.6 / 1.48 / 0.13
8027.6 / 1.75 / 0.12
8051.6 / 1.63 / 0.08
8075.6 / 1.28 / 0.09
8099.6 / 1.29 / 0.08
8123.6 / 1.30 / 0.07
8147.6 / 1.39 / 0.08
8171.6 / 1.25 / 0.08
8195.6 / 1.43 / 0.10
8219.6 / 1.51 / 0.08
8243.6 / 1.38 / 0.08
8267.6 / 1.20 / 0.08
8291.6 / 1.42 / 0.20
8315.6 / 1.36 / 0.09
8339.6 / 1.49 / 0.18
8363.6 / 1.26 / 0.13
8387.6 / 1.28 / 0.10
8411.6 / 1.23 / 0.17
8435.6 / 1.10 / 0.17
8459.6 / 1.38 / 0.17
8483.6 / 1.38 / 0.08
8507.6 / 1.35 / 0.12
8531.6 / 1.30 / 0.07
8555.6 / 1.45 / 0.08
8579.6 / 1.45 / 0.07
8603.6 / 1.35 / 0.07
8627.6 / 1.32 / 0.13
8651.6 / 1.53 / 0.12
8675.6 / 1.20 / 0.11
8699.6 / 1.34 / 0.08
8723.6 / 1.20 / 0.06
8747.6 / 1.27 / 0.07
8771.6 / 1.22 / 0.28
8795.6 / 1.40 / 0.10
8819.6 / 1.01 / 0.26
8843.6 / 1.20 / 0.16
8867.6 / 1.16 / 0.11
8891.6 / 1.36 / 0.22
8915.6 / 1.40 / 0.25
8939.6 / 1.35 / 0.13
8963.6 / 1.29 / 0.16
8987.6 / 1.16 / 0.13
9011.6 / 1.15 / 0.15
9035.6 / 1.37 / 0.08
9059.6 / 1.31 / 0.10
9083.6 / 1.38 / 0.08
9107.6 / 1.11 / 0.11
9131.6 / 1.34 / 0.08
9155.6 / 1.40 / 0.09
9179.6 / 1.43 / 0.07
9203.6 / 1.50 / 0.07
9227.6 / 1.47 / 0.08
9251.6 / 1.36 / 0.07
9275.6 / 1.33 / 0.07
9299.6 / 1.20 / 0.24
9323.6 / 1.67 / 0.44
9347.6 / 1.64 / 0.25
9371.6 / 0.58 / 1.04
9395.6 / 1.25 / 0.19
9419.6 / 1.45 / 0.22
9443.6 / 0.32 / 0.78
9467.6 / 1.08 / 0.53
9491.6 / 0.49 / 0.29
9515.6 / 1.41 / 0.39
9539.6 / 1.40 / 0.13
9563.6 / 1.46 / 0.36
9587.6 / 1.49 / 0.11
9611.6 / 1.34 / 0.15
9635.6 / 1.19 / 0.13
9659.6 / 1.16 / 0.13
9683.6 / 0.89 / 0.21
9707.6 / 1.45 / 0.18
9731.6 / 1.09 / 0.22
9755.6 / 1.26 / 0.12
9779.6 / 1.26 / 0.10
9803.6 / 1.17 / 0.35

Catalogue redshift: 0.221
